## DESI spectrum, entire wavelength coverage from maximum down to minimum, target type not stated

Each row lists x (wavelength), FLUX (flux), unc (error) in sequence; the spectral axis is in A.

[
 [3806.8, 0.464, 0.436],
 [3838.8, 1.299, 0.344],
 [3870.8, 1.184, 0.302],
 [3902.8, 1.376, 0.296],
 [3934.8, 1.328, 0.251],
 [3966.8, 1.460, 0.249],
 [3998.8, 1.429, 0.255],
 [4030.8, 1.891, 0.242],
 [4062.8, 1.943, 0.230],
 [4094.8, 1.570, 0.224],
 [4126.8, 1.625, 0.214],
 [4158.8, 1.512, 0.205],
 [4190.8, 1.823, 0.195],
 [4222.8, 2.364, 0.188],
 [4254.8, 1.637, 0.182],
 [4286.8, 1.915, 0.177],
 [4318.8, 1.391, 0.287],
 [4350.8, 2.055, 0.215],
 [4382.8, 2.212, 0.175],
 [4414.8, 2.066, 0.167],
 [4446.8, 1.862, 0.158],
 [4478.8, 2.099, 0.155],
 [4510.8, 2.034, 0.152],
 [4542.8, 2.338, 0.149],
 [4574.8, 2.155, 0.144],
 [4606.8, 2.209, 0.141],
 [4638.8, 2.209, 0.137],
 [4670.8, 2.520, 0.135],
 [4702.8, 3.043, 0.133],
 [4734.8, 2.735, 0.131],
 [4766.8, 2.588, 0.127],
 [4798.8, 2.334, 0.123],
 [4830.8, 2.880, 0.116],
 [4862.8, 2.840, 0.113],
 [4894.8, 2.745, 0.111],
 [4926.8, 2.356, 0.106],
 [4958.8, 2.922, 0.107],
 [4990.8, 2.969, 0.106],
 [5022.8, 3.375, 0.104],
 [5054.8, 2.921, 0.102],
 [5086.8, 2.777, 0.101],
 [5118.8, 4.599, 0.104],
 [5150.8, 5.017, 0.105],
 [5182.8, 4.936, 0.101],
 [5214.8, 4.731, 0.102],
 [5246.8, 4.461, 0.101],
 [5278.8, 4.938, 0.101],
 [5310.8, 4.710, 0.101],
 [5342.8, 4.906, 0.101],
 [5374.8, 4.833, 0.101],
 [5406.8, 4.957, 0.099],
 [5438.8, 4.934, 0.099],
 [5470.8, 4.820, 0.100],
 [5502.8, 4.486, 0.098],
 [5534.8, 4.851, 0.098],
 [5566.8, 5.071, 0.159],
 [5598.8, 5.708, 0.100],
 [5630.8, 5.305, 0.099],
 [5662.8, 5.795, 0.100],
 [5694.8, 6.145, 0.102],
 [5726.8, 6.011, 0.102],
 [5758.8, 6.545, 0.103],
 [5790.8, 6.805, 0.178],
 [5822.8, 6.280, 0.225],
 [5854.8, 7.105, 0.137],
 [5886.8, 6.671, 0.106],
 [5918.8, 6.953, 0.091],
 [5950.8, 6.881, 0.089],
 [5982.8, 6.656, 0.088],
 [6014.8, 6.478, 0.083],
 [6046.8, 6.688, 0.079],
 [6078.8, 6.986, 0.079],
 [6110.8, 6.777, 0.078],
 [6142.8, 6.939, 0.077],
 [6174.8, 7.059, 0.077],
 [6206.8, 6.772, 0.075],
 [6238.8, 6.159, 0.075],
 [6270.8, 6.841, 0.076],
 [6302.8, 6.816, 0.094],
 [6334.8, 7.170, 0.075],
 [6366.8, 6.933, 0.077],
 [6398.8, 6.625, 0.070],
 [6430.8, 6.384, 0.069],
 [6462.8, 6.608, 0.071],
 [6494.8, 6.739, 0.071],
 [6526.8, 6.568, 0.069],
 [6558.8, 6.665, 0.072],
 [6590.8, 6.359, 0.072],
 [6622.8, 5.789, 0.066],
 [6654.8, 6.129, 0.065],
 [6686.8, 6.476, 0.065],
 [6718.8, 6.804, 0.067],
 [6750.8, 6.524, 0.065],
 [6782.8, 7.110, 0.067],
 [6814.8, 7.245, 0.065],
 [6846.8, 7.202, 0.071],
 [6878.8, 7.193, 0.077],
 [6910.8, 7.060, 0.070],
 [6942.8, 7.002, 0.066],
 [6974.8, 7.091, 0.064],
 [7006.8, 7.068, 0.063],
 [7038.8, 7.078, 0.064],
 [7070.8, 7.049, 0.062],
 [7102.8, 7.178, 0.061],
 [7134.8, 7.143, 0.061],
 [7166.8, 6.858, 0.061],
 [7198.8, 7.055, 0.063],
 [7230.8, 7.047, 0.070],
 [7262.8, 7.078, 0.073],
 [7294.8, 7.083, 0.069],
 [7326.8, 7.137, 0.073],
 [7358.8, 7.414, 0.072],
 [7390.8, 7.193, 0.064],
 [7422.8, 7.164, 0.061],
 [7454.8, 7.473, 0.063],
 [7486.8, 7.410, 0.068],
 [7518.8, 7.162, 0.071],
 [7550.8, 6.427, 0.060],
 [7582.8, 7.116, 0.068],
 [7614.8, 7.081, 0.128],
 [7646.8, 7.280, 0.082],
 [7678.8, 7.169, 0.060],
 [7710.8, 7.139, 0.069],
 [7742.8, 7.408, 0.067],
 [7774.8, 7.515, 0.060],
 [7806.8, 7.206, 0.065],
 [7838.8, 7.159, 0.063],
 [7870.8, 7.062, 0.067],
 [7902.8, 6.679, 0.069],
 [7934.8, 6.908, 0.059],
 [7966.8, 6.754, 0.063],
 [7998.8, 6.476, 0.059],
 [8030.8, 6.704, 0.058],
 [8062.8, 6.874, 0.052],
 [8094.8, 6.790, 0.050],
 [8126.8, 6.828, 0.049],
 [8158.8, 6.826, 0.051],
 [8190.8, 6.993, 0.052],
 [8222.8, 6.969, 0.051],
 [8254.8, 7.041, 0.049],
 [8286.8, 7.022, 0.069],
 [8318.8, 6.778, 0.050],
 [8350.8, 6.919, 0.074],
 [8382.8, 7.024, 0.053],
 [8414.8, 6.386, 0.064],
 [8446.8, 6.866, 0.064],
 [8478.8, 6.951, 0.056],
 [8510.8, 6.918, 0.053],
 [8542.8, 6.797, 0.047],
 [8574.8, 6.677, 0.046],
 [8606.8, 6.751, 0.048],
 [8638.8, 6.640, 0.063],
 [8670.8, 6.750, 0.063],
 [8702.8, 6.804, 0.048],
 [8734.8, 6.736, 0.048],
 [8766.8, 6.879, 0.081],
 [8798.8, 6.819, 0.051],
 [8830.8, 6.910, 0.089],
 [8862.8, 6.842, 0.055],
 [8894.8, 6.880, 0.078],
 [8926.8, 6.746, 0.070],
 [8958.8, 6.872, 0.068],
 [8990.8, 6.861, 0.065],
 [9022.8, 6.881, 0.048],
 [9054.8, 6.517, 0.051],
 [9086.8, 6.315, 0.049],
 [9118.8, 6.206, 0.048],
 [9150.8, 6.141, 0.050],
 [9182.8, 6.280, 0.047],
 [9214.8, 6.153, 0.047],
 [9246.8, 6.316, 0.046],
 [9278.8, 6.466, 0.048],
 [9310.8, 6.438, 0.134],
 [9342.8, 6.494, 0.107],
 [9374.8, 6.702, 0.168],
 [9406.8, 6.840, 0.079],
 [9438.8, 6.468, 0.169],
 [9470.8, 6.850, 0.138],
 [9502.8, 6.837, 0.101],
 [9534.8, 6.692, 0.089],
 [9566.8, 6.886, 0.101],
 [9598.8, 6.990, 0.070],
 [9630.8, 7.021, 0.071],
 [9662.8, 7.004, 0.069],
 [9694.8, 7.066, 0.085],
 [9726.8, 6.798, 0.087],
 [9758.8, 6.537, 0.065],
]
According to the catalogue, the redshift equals 0.281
